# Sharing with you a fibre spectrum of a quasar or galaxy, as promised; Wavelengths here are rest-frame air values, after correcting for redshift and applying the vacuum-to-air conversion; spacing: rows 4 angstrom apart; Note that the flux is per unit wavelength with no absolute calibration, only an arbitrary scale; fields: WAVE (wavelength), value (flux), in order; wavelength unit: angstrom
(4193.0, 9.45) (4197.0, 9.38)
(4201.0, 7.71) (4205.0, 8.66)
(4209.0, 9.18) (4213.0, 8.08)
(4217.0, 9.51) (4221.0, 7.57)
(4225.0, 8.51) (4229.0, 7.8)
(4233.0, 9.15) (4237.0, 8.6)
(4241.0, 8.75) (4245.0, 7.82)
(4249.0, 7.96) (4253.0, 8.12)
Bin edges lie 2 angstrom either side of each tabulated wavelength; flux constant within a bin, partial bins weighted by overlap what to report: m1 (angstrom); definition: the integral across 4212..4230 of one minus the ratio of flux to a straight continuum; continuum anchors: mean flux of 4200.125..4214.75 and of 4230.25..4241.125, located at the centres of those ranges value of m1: 0.6 angstrom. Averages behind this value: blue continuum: 8.47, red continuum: 8.78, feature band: 8.33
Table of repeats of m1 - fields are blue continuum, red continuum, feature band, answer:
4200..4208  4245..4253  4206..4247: -1.7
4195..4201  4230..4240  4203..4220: 0.0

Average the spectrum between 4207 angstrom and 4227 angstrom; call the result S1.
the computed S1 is 8.57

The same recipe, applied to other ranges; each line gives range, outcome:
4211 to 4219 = 8.79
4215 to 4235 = 8.51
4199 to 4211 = 8.52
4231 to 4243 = 8.83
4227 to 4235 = 8.47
